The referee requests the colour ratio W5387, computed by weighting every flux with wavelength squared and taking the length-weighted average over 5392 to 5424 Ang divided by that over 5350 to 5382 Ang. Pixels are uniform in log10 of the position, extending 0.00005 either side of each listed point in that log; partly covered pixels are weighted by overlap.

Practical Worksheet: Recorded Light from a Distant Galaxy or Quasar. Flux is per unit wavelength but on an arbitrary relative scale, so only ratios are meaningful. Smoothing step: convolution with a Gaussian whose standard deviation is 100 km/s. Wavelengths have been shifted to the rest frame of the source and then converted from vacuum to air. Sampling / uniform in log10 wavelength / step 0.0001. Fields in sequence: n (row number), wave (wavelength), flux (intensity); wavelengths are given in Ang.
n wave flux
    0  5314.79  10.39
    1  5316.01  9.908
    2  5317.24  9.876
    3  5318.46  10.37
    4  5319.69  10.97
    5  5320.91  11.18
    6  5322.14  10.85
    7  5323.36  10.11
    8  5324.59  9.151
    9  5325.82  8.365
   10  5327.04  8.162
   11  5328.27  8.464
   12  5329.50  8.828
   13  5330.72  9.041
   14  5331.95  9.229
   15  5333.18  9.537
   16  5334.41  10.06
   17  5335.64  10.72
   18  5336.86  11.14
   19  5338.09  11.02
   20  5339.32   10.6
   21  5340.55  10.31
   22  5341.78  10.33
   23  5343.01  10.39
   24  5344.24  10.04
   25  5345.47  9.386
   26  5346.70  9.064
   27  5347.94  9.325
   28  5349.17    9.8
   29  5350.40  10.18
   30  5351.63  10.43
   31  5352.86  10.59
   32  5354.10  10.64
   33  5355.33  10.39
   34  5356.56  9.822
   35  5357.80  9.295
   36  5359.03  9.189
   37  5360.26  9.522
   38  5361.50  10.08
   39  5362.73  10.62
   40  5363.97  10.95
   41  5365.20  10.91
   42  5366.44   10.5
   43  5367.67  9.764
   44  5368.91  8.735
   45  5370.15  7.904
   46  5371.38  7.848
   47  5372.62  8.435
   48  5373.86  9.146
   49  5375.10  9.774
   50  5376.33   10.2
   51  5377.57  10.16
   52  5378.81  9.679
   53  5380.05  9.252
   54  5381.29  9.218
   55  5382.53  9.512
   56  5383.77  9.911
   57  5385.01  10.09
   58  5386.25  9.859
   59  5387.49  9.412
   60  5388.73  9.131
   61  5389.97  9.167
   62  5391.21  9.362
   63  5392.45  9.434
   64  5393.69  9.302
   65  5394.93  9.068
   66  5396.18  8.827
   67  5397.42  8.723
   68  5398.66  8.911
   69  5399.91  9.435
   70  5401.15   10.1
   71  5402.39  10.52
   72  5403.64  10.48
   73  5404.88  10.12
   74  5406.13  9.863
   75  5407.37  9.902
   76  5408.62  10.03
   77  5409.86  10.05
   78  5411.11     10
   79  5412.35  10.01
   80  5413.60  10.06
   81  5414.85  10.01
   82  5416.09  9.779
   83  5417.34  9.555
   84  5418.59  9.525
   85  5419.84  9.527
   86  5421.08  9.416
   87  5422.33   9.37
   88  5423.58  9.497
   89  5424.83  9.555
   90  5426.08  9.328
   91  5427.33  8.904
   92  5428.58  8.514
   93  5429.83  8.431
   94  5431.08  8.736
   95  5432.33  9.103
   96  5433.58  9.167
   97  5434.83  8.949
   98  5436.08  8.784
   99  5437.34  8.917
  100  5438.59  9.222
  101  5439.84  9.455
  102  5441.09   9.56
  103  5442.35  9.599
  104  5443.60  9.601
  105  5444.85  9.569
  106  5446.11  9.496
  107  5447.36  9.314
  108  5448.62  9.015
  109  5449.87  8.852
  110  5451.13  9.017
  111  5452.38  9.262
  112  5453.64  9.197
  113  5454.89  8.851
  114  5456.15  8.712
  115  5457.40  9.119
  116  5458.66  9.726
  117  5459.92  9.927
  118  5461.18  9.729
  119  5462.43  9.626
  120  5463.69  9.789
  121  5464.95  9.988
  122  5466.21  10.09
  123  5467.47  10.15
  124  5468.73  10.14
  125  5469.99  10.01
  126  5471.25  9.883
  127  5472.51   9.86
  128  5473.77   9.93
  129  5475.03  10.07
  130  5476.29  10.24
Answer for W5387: 1.0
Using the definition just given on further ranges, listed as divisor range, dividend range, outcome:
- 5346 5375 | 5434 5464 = 0.99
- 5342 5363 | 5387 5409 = 0.98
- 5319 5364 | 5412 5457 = 0.97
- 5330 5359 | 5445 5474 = 0.99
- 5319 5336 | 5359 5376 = 1.01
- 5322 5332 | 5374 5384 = 1.09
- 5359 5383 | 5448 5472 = 1.03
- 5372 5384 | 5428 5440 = 0.96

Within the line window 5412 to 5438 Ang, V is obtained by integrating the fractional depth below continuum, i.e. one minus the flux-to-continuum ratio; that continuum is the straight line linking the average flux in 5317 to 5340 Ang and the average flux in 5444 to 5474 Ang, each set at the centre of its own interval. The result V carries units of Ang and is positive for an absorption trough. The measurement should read 0.95 Ang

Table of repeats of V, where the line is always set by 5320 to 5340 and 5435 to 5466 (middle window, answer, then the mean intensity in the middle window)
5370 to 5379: 0.4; 9.19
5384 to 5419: -0.5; 9.67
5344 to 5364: -0.5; 9.93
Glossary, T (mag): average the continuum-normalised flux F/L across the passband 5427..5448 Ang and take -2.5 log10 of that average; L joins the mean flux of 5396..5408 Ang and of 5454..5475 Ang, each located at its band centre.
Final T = 0.07 mag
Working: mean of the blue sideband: 9.72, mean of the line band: 9.14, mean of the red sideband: 9.72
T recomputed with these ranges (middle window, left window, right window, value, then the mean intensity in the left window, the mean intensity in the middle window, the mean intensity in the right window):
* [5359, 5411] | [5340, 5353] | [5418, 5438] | -0.01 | 9.96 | 9.61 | 9.11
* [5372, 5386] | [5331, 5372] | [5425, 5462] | 0.01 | 9.94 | 9.58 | 9.18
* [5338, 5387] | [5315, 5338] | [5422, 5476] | -0.01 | 9.82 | 9.81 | 9.4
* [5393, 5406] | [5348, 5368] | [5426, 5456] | 0.01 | 10.2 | 9.56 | 9.11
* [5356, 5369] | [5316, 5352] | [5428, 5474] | -0.02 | 9.89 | 9.99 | 9.38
